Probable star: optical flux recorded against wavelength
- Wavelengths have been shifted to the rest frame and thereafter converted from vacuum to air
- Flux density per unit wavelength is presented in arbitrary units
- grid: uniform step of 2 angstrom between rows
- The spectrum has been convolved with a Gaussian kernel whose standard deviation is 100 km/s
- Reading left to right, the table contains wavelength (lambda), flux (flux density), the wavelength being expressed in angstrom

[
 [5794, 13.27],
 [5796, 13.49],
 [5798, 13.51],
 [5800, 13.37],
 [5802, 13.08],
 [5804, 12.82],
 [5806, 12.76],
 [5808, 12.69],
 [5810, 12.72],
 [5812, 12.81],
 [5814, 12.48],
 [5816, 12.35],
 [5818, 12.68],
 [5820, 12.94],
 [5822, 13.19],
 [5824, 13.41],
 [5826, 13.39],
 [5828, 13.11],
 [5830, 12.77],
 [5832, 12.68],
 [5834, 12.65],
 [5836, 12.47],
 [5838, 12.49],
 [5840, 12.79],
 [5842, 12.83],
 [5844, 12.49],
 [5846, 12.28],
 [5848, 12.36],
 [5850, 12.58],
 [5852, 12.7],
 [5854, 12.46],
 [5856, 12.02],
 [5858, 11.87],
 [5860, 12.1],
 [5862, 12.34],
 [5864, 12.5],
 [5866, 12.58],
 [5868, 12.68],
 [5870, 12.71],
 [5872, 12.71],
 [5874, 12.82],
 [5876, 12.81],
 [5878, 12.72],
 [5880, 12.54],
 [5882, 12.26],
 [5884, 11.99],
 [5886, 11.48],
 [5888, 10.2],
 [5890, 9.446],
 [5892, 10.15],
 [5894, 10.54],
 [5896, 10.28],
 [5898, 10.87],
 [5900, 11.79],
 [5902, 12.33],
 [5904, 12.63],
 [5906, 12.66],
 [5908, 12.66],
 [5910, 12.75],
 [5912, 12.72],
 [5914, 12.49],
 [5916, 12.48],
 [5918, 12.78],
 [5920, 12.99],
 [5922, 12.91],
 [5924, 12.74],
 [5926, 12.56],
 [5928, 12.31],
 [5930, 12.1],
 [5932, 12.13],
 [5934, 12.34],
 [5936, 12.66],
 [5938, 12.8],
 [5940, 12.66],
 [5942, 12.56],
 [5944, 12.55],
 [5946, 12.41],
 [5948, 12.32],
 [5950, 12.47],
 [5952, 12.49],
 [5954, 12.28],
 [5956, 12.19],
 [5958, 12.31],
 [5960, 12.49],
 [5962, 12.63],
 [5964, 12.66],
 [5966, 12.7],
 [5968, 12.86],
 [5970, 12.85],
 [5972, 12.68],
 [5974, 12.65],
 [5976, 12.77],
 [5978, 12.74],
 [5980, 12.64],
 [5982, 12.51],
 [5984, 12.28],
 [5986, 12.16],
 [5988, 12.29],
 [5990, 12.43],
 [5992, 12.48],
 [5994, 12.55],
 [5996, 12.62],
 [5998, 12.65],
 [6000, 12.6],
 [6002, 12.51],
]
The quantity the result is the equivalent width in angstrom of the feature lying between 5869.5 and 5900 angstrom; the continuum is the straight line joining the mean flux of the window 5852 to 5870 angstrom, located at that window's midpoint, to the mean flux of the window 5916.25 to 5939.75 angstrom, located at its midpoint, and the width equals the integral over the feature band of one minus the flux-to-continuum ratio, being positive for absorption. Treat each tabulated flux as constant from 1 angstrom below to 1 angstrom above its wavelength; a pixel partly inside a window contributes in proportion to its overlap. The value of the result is 2.2 angstrom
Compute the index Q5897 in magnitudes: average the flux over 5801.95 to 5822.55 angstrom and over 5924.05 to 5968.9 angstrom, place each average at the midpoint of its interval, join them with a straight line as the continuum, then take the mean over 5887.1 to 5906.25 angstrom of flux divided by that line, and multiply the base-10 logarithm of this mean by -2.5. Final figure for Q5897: 0.14 mag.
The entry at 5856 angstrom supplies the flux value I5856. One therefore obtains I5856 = 12.02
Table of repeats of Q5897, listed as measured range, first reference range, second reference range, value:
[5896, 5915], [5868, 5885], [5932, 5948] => 0.03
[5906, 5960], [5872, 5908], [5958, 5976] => -0.03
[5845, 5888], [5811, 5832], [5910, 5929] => 0.04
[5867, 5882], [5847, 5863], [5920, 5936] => -0.03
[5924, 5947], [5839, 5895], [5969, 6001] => -0.01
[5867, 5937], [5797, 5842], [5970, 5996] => 0.05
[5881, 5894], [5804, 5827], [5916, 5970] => 0.16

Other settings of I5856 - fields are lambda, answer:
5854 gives 12.46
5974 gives 12.65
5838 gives 12.49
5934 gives 12.34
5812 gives 12.81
